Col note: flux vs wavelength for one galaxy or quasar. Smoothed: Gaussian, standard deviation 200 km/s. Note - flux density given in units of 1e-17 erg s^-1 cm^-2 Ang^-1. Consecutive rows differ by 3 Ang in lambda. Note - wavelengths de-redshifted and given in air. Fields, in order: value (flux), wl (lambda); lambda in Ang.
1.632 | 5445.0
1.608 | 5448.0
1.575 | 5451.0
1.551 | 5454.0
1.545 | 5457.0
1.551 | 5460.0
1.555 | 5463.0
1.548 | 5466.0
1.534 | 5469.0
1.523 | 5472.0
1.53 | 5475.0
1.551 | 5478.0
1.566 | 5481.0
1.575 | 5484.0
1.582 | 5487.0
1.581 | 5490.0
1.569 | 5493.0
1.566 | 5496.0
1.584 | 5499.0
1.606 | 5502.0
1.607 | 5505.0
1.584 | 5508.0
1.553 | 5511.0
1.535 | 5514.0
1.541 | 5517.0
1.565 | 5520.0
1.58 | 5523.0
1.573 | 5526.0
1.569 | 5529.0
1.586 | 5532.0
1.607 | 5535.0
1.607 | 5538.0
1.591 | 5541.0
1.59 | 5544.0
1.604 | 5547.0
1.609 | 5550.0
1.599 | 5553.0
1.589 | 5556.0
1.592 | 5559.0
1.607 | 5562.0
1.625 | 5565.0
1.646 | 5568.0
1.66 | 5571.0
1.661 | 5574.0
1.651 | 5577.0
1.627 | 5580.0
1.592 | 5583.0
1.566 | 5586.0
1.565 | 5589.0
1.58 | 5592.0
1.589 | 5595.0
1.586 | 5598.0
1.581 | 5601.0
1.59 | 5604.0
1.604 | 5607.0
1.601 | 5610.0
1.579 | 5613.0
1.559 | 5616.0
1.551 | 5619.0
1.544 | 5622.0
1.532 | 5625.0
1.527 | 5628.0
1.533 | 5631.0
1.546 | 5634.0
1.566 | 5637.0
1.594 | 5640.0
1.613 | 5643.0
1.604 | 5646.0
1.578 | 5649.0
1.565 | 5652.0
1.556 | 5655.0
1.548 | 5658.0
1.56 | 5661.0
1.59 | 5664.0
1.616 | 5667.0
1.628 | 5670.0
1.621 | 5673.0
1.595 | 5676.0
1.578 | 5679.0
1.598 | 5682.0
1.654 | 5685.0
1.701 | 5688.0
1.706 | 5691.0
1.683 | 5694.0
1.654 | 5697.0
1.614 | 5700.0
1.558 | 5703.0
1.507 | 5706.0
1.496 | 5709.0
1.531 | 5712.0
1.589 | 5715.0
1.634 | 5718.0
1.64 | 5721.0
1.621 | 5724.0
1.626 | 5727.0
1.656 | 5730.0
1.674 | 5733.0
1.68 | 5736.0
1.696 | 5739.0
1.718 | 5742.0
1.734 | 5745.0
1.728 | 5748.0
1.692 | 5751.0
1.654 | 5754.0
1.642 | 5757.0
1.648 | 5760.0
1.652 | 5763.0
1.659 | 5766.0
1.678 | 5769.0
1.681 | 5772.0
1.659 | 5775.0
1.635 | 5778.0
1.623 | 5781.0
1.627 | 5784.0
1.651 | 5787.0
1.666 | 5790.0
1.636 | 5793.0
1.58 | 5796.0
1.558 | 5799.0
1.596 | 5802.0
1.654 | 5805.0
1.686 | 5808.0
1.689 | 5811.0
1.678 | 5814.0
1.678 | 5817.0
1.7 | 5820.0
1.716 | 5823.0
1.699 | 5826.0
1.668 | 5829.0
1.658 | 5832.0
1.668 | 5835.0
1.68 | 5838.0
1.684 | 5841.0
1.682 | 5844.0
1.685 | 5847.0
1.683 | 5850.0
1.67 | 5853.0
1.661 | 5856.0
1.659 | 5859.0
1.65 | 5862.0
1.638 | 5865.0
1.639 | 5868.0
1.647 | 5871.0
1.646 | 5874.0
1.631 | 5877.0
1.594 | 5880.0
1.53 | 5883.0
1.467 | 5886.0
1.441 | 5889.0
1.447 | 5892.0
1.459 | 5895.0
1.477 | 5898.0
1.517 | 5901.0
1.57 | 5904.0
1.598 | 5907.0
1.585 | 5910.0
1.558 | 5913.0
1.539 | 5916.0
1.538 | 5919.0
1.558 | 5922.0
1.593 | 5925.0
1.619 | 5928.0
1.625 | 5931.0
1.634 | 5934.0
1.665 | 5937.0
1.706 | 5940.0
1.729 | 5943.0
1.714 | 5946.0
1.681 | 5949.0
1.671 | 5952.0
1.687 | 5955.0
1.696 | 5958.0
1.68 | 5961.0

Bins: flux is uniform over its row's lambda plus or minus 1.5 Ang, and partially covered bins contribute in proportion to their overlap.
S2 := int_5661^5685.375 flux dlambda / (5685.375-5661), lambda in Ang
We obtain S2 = 1.6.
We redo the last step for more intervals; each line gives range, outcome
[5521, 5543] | 1.59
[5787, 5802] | 1.61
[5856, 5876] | 1.65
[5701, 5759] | 1.64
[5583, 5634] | 1.57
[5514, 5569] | 1.59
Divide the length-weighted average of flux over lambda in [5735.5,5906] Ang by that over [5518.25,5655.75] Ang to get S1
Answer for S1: 1.03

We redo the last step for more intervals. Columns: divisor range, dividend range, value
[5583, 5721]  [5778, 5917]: 1.02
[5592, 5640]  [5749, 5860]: 1.06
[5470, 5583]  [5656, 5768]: 1.03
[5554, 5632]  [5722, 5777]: 1.05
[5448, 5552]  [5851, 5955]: 1.02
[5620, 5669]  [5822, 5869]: 1.07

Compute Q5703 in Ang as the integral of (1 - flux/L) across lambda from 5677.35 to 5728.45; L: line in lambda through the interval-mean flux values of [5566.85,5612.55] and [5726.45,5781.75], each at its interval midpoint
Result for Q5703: 1.2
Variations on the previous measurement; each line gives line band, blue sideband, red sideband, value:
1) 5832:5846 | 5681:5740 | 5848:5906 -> -0.7 Ang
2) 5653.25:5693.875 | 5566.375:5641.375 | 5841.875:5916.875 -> -0.7 Ang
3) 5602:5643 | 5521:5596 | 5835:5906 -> 0.9 Ang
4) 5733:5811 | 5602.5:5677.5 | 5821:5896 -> -2.5 Ang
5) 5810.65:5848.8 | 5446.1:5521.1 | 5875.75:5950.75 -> -2.6 Ang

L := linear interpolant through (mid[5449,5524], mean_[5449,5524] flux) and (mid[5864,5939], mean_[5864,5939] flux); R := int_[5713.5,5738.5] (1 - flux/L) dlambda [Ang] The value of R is -1.2 Ang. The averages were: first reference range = 1.56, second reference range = 1.57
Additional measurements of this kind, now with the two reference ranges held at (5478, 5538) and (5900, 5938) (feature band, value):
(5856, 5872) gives -0.65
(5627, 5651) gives 0.11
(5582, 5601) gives -0.03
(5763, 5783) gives -0.93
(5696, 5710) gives 0.13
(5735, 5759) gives -1.70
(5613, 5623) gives 0.14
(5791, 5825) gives -1.52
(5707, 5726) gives -0.05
